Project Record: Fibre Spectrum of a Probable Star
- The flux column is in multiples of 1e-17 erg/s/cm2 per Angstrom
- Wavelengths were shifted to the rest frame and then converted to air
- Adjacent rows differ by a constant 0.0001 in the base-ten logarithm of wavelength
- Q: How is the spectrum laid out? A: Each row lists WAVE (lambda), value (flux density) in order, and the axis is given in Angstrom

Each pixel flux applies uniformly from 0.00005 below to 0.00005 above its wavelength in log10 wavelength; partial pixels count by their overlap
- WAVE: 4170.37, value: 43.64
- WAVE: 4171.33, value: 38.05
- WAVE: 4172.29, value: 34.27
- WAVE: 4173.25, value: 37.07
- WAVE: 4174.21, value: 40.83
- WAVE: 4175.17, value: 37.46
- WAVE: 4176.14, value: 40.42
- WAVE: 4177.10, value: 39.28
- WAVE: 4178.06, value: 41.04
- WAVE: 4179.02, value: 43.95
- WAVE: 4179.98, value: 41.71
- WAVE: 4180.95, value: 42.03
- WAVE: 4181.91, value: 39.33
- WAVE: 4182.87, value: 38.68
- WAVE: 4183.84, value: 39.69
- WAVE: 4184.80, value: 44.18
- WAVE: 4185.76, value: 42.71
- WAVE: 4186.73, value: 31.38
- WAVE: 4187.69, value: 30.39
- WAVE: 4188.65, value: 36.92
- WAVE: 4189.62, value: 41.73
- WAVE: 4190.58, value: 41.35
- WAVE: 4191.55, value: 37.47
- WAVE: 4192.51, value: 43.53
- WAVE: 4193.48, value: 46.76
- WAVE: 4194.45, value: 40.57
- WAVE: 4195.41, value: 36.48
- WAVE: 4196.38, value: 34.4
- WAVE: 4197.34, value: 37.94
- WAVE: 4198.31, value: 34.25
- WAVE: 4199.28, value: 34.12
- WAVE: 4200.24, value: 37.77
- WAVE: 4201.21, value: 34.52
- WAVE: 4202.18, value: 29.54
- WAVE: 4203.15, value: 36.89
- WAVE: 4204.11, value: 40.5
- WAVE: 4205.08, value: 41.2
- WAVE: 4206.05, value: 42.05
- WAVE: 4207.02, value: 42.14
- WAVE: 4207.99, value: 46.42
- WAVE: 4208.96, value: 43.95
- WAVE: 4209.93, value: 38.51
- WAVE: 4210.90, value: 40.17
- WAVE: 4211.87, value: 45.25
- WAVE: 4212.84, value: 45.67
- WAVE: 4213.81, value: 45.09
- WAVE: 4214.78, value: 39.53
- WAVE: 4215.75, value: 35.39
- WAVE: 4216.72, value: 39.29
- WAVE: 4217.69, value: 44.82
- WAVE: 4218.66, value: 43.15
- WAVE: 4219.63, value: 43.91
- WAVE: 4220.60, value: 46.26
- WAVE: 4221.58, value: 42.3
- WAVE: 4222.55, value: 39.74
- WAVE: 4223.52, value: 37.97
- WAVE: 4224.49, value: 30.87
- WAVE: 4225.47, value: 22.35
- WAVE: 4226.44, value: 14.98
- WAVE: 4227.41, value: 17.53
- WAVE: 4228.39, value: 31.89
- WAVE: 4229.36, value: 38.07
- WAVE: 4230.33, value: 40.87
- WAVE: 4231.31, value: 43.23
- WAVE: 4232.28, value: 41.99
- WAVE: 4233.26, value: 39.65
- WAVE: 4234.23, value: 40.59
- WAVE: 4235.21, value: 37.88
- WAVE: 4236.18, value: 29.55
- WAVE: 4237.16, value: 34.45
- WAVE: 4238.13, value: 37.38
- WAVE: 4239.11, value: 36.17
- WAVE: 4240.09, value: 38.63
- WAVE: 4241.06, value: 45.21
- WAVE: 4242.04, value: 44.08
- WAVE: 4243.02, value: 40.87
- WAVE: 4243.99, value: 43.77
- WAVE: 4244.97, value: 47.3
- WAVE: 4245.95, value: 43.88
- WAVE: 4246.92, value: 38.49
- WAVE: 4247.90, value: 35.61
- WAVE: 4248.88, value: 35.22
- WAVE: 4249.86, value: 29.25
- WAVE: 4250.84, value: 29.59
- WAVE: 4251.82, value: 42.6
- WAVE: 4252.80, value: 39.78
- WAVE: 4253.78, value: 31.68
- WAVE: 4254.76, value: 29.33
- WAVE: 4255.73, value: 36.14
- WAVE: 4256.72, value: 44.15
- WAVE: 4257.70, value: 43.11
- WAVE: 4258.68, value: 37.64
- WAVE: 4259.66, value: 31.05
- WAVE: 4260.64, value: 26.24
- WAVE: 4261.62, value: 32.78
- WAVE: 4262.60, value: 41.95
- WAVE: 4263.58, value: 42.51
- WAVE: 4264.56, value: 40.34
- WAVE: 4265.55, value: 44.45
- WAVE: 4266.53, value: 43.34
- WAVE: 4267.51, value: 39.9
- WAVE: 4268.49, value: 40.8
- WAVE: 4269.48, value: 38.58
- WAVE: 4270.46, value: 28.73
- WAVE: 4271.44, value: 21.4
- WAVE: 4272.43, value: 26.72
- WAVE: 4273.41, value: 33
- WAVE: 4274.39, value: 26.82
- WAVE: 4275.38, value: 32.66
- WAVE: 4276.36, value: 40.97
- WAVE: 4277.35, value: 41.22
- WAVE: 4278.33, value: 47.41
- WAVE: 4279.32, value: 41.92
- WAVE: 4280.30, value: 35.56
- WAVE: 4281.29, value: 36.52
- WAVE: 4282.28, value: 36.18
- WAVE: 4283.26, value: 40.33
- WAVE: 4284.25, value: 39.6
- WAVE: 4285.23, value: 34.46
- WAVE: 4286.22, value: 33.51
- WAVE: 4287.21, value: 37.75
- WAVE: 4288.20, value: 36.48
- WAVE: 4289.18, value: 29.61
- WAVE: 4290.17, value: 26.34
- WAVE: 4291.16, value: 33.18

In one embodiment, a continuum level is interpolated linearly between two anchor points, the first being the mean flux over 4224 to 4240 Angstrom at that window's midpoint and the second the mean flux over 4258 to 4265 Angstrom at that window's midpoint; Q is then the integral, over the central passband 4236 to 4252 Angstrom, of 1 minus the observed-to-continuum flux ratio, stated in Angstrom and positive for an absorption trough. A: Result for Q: -1.70 Angstrom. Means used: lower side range 33.7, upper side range 36.3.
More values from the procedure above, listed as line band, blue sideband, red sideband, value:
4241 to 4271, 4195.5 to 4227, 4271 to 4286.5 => -1.4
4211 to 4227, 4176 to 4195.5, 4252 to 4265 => 0.1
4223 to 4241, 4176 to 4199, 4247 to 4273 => 1.4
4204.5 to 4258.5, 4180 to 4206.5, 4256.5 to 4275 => -2.1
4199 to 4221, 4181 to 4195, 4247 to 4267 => -1.1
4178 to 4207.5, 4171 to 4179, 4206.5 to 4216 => 1.2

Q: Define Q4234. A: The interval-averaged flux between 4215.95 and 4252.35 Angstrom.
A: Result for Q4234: 37.5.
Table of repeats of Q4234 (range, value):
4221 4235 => 34.6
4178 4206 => 38.7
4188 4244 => 38.5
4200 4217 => 40.2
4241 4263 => 37.6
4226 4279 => 36.7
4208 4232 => 38.2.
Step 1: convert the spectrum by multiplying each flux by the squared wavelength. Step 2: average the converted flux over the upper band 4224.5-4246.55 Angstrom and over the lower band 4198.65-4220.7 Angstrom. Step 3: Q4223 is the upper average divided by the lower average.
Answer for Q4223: 0.9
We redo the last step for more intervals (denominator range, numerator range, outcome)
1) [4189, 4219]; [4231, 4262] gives 0.96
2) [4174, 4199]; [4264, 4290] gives 0.96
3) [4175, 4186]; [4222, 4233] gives 0.82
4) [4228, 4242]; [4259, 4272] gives 0.96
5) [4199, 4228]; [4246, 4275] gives 0.96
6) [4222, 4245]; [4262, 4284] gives 1.05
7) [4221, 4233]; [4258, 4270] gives 1.16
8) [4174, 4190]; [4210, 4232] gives 0.97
